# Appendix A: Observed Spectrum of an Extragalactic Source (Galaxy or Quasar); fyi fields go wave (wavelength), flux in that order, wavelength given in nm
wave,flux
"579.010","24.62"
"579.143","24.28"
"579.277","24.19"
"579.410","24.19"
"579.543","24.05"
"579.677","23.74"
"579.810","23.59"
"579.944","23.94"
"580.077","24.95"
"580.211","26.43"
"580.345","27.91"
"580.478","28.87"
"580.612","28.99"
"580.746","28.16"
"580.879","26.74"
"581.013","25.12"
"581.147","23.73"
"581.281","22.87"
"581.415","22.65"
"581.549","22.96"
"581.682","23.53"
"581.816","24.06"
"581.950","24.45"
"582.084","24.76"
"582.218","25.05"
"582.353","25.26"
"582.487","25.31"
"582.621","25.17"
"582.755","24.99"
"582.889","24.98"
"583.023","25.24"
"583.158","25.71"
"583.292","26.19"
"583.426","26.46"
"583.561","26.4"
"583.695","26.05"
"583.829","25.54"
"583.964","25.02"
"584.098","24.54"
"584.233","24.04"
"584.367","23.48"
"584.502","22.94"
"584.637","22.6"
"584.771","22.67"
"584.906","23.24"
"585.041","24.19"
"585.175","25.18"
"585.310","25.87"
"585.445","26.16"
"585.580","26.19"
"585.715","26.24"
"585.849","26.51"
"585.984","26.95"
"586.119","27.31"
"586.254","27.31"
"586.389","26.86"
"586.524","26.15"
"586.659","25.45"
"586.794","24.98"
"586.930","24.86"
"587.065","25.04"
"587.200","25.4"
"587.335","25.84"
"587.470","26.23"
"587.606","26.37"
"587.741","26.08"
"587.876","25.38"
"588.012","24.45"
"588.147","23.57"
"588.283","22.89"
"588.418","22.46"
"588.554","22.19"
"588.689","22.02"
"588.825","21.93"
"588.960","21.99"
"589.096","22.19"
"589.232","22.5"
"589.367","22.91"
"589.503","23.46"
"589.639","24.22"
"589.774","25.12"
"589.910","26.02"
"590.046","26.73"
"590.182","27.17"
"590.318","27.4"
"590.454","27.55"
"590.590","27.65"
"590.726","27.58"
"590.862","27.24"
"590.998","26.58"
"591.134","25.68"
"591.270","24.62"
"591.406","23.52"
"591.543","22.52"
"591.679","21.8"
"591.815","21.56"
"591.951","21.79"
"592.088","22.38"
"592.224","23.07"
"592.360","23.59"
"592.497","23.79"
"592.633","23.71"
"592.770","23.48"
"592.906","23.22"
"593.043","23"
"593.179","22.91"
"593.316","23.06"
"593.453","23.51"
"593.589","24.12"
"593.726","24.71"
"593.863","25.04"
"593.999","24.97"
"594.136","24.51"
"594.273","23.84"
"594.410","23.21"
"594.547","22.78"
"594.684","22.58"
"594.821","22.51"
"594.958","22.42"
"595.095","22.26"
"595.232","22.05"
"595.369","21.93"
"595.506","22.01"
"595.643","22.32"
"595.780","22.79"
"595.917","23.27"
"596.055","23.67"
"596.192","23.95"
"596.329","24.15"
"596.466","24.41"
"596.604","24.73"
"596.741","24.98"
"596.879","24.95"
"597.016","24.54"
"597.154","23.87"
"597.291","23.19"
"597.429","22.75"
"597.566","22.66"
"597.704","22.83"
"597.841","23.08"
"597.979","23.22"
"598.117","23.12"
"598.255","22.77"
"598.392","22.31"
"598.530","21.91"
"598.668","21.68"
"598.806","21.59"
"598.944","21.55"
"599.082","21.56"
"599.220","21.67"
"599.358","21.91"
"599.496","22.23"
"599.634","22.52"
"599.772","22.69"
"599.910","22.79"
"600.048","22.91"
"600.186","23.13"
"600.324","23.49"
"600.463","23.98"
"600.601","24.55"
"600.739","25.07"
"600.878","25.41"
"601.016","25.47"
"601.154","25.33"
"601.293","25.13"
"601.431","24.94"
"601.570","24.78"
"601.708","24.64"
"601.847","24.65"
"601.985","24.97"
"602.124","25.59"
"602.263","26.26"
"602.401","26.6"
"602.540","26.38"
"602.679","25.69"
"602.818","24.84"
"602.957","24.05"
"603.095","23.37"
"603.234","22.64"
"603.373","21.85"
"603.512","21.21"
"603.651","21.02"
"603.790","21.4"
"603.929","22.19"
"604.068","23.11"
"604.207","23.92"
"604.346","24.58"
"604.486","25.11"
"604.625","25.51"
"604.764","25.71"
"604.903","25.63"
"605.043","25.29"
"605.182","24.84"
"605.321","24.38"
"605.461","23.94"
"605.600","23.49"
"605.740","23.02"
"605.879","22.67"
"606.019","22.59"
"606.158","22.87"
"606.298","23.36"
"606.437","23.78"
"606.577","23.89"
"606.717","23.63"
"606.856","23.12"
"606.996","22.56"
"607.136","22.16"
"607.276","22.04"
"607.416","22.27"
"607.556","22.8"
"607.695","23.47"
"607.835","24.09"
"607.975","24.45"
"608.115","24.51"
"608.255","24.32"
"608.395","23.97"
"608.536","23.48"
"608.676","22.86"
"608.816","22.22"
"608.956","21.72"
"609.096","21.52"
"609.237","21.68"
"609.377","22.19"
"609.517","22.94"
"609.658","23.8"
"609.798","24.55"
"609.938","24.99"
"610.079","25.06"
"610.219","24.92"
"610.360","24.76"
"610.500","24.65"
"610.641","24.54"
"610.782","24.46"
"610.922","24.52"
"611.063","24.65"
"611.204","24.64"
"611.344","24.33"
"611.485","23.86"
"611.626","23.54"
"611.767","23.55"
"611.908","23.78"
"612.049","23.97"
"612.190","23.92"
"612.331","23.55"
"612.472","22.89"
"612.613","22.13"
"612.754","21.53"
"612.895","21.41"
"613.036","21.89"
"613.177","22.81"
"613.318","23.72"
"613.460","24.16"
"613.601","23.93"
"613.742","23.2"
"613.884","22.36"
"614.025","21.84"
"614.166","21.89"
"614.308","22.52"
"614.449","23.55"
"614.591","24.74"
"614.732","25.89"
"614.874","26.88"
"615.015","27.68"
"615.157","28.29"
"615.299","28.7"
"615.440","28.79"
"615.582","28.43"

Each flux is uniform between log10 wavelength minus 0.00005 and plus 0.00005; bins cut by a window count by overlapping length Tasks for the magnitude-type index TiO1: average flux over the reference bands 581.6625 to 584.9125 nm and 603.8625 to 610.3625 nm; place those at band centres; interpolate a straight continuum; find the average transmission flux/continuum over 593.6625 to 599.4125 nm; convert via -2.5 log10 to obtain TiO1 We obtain 0.047 mag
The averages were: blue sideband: 24.7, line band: 23.1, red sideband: 23.6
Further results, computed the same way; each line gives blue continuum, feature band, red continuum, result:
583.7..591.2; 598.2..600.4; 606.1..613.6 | 0.09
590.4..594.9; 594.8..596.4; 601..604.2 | 0.06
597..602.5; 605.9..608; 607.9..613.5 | 0.02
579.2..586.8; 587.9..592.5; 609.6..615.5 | 0.04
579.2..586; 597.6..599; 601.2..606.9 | 0.09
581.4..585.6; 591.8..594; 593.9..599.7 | 0.00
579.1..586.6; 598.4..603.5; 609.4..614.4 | 0.02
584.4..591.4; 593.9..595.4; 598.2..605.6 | 0.06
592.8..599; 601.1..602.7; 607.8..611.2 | -0.09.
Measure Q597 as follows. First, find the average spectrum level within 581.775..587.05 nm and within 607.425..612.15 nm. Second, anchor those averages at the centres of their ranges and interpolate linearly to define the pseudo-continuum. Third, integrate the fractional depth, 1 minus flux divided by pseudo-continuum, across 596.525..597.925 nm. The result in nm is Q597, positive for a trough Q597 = 0.04 nm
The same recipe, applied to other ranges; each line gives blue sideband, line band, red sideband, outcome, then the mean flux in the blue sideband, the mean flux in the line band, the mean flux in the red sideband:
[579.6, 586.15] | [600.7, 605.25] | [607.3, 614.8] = -0.09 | 25.1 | 24.5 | 23.5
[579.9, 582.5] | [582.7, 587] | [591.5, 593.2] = -0.15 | 25.3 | 25.3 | 22.8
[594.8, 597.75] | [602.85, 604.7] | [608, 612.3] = 0.04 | 23.3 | 23.1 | 23.8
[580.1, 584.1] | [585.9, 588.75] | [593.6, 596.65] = -0.06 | 25.4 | 25.1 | 23.4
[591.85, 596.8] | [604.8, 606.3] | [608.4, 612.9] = -0.03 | 23.3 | 23.9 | 23.6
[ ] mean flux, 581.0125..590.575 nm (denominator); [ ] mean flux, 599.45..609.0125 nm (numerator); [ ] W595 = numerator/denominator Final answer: 1.0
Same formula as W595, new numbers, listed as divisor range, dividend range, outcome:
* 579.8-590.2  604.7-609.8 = 0.94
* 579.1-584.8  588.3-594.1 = 0.96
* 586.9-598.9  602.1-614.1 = 0.99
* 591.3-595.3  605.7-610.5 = 1.01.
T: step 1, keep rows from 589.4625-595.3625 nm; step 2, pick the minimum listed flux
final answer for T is 21.56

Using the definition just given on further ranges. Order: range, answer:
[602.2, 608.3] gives 21.02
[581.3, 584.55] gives 22.65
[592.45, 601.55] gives 21.55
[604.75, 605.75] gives 23.02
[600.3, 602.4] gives 23.49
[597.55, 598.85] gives 21.59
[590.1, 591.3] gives 24.62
